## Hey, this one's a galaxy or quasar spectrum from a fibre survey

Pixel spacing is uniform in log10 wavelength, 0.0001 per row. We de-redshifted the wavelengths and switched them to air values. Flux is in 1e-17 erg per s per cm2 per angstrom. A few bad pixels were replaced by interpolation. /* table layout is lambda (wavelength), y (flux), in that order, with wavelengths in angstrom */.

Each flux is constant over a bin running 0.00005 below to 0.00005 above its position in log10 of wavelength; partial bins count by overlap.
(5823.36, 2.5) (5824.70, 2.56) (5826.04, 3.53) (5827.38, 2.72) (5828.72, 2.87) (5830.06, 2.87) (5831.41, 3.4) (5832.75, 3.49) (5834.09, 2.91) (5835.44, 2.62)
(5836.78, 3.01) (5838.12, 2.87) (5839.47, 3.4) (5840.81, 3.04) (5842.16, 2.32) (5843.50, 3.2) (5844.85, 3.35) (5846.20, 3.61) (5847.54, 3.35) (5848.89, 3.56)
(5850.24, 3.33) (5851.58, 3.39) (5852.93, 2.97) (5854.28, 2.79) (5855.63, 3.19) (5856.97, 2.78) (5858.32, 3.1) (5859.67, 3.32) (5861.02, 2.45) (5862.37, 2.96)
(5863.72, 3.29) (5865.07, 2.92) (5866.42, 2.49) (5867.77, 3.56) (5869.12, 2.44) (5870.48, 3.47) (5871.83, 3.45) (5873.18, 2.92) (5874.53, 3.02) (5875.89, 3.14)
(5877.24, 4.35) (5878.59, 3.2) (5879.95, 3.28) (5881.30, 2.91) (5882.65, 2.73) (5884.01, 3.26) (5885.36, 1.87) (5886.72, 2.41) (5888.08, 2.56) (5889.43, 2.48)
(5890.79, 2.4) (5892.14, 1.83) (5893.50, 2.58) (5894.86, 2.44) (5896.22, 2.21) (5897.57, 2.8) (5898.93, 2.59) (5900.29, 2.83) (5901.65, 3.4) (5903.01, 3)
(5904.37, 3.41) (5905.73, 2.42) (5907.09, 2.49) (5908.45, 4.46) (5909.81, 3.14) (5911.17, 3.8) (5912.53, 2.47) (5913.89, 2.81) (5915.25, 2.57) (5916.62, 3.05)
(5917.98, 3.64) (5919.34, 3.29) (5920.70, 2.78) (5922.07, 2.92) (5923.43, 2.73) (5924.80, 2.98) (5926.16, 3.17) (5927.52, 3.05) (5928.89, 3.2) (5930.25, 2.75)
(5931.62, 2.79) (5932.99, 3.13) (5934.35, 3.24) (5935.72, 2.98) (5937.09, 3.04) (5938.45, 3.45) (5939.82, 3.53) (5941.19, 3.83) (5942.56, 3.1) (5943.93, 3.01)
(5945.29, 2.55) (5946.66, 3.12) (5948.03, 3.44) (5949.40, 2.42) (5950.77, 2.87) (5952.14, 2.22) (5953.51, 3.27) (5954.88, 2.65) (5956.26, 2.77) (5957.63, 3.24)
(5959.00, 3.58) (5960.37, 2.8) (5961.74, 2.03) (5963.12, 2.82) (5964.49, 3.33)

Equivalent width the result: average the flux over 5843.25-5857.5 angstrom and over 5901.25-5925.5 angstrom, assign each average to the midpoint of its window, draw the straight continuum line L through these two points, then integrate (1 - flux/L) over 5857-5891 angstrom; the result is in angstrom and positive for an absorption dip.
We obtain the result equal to 2.3 angstrom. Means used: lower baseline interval 3.23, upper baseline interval 3.07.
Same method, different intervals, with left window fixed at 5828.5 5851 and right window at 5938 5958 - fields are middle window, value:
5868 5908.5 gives 2.9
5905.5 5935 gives 0.0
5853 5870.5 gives 0.8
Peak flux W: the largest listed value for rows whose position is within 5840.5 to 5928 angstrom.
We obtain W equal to 4.46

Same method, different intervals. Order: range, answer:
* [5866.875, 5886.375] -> 4.35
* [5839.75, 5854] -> 3.61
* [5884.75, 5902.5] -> 3.4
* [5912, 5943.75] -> 3.83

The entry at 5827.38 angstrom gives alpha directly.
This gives 2.72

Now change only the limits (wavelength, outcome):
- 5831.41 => 3.4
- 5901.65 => 3.4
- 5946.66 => 3.12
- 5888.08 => 2.56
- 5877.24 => 4.35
